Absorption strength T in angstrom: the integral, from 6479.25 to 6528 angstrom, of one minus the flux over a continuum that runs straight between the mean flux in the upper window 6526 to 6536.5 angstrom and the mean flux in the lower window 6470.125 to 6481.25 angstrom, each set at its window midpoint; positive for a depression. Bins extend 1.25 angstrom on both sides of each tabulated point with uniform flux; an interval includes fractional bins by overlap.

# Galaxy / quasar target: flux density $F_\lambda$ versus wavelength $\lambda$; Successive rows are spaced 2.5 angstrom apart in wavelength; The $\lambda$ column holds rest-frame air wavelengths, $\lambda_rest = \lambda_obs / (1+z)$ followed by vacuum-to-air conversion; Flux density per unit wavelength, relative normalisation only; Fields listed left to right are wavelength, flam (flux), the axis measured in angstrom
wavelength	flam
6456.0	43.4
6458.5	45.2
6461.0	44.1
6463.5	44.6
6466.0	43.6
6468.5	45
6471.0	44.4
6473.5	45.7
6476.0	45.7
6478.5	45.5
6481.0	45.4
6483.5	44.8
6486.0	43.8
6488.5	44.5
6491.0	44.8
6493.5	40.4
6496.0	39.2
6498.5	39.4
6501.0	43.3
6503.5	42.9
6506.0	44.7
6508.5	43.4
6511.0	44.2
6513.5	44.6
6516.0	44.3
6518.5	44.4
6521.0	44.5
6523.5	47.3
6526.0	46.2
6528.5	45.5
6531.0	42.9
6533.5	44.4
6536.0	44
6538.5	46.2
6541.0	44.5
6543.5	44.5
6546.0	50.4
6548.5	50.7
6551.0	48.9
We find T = 1.2 angstrom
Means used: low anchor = 45.4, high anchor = 44.5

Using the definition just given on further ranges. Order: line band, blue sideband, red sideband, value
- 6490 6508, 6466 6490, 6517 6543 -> 1.1 angstrom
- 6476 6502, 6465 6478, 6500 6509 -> 0.6 angstrom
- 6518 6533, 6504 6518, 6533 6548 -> 0.0 angstrom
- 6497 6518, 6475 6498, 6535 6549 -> 0.7 angstrom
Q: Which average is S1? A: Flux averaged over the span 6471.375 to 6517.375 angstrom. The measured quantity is 43.7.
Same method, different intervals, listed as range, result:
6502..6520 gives 44.1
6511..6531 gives 45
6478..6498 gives 43.3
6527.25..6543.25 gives 44.6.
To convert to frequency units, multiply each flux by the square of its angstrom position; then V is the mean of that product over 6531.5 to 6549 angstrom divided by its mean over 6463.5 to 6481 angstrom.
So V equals 1.0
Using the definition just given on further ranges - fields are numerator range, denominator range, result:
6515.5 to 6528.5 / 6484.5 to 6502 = 1.09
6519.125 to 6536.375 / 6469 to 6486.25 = 1.01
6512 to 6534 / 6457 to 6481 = 1.02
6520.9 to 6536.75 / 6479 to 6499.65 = 1.06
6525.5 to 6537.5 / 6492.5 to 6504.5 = 1.10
